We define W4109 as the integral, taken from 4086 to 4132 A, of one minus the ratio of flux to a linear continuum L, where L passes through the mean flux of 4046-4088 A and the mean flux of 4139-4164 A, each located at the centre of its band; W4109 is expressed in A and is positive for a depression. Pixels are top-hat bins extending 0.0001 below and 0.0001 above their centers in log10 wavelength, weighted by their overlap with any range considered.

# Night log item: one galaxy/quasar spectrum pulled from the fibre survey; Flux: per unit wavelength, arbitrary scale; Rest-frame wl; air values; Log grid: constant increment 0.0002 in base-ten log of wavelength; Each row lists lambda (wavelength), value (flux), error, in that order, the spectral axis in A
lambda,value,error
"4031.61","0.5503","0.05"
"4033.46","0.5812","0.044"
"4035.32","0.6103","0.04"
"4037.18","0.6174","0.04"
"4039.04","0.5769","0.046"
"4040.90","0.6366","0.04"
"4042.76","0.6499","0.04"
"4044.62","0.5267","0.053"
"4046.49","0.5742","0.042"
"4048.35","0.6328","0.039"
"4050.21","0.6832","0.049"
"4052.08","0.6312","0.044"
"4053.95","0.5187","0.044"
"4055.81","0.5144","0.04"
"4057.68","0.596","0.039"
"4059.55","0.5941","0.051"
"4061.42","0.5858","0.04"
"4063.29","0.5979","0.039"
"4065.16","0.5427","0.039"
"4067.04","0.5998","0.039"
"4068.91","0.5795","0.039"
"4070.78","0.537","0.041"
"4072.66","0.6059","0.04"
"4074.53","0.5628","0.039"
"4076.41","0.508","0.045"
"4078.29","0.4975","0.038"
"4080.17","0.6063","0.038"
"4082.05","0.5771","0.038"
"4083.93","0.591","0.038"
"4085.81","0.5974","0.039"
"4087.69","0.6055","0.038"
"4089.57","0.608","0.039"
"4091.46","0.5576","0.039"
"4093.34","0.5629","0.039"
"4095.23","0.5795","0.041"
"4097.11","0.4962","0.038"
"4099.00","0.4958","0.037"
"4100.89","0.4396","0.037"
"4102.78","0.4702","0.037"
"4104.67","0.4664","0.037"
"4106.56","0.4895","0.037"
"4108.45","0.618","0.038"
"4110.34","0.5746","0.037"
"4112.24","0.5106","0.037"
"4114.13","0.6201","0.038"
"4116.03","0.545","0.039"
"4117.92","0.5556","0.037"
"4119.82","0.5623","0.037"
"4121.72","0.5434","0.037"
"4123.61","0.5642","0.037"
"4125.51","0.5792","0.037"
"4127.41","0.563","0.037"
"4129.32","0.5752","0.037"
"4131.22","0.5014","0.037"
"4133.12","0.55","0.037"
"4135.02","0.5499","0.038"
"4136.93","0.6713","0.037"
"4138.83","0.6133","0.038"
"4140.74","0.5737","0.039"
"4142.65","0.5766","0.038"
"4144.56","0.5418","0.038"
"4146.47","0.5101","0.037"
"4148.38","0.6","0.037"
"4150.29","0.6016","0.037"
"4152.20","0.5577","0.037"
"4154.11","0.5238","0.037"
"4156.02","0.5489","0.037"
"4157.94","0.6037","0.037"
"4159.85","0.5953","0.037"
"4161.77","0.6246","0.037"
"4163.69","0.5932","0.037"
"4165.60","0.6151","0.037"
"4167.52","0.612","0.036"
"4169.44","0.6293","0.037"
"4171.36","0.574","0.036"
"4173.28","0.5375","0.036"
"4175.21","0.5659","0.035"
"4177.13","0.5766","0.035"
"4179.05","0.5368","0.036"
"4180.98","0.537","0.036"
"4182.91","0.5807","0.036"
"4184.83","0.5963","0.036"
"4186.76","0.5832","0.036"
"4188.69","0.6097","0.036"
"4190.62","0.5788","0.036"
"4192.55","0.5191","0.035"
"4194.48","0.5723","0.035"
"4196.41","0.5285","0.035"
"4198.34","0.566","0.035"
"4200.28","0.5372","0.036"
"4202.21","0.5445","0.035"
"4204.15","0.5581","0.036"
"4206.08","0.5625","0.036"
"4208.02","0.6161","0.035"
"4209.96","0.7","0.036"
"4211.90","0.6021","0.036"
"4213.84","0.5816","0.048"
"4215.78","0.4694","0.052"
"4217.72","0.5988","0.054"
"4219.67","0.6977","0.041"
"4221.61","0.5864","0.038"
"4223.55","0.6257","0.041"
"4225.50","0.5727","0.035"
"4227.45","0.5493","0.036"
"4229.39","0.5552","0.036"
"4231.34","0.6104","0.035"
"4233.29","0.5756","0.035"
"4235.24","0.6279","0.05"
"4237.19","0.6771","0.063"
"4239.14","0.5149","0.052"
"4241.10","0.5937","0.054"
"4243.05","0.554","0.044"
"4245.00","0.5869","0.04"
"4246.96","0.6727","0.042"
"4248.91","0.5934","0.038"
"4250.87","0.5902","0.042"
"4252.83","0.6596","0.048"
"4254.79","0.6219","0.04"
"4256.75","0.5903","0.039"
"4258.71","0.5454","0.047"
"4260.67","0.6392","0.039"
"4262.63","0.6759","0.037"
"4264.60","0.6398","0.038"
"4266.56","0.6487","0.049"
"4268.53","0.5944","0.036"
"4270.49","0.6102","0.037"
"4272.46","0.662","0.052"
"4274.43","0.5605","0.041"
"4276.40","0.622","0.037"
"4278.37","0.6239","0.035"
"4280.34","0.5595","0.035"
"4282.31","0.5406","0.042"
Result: 2.4 A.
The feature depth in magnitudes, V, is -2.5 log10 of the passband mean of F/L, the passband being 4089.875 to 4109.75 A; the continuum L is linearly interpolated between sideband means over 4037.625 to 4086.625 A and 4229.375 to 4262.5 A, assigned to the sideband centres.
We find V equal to 0.13 mag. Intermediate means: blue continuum 0.582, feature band 0.521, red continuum 0.604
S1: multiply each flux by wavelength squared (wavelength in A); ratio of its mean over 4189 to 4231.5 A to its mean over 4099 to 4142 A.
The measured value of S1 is 1.1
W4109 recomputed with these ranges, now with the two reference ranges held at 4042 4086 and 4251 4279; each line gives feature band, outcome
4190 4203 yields 1.2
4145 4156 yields 0.7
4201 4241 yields 1.3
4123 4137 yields 0.7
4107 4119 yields 0.4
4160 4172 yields -0.2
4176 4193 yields 0.9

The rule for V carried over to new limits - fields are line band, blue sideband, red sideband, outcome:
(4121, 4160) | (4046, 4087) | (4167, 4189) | 0.017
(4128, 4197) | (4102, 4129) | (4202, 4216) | -0.012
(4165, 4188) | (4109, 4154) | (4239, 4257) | 0.003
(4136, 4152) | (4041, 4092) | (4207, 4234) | 0.008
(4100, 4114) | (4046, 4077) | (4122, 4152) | 0.116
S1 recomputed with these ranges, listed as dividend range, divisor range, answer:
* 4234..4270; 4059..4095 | 1.16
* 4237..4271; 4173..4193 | 1.11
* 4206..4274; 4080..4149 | 1.16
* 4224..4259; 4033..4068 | 1.10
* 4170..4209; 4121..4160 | 1.02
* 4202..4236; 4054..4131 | 1.13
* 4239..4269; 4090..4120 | 1.23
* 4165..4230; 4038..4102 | 1.08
